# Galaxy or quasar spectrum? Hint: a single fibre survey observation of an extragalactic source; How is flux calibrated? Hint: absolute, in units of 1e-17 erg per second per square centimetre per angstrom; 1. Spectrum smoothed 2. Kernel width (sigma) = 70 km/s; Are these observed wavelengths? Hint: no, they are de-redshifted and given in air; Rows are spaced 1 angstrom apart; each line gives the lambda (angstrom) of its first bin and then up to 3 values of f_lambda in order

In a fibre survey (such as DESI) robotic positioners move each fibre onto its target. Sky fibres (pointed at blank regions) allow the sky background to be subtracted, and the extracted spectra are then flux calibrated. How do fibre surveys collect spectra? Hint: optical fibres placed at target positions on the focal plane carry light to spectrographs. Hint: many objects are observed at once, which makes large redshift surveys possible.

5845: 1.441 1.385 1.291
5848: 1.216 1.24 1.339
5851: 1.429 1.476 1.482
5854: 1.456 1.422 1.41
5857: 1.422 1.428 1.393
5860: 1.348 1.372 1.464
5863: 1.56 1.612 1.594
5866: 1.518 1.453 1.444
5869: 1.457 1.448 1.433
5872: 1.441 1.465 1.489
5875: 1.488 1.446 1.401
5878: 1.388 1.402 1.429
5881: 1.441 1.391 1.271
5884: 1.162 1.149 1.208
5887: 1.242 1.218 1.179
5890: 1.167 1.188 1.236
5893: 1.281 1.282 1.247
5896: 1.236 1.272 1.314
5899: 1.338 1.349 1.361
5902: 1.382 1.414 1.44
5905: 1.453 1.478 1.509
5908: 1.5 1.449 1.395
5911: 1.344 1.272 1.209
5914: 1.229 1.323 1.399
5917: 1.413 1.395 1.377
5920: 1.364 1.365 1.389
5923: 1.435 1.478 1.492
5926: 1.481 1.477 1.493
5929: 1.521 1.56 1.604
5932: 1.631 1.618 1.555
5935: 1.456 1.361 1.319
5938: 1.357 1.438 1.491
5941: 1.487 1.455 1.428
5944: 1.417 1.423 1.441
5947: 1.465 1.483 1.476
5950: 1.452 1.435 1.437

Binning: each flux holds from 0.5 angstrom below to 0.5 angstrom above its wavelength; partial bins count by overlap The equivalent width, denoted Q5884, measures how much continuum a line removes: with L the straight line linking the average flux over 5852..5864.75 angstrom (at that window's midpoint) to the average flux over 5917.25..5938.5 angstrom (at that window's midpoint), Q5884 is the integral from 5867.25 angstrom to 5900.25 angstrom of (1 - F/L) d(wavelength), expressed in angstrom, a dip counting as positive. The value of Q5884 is 2.8 angstrom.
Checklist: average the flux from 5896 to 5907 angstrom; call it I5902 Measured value 1.38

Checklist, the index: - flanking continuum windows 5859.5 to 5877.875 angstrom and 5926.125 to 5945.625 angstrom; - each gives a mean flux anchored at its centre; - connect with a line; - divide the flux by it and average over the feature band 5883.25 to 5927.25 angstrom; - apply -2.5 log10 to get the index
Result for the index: 0.11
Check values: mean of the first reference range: 1.47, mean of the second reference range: 1.48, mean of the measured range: 1.34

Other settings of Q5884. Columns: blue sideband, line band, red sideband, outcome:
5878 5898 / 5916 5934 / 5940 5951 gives -1.1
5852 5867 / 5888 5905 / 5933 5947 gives 1.8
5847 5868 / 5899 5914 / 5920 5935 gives 0.9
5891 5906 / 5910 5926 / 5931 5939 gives 0.4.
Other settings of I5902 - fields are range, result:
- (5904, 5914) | 1.39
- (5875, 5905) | 1.31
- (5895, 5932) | 1.4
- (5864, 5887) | 1.41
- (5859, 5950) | 1.4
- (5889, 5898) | 1.24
